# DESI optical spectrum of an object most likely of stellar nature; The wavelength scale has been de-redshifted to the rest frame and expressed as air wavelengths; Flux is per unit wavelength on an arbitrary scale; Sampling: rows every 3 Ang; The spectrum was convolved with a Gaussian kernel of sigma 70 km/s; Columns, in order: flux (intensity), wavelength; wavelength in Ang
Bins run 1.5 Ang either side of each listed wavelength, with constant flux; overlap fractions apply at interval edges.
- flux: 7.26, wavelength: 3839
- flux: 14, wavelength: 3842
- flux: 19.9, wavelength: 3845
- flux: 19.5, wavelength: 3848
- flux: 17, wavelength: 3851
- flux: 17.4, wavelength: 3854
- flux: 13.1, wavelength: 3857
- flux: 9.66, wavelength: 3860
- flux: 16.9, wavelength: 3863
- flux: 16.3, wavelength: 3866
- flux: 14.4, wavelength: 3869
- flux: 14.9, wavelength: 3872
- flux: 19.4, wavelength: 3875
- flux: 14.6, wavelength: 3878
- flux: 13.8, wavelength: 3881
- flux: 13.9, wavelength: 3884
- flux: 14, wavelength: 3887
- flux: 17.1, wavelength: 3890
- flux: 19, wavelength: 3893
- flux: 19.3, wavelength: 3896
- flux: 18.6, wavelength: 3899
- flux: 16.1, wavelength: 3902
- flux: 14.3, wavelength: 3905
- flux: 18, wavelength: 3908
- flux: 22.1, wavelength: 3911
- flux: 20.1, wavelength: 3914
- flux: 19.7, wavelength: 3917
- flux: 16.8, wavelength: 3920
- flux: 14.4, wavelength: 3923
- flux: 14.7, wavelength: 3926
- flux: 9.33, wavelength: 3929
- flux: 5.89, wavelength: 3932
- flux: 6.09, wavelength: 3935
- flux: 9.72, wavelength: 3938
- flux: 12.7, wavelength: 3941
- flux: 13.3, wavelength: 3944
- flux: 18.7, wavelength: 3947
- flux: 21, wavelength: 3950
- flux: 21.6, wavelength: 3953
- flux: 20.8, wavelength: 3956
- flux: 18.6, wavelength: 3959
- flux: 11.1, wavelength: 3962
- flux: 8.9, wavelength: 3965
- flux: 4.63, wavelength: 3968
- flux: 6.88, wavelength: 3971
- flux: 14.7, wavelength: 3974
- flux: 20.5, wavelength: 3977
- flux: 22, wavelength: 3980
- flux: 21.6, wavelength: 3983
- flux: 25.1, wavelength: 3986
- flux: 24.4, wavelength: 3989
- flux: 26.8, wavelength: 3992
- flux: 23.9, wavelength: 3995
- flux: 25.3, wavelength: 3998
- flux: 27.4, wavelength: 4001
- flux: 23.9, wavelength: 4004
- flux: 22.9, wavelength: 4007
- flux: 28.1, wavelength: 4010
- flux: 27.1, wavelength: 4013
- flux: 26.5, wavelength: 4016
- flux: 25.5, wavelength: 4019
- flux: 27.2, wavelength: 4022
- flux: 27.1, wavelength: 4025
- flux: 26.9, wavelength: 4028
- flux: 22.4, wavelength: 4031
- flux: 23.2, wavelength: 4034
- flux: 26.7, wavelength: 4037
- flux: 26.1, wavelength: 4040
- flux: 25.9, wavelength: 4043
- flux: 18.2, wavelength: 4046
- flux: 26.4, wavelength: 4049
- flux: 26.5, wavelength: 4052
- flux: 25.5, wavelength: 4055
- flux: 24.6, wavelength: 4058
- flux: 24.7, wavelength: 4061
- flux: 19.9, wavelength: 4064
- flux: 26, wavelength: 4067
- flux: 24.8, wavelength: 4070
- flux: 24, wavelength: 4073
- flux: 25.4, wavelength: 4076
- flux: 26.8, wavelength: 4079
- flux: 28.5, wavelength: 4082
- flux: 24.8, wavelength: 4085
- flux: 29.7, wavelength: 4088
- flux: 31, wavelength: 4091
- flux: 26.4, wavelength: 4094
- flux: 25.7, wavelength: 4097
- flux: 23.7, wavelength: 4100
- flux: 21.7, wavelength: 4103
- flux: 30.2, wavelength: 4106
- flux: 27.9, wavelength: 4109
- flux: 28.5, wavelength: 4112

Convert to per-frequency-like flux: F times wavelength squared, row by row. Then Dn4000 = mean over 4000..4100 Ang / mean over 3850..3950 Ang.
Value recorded 1.8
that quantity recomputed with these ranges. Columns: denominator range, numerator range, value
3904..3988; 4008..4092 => 1.74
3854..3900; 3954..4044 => 1.50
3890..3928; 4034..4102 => 1.56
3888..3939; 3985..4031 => 1.76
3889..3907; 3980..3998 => 1.46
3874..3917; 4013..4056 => 1.58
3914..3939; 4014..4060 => 2.12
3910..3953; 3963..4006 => 1.37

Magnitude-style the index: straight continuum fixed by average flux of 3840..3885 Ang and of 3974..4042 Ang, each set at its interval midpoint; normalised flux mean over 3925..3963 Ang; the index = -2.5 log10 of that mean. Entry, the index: 0.42 mag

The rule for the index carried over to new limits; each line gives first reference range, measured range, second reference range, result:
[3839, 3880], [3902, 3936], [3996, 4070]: 0.25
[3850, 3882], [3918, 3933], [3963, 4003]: 0.34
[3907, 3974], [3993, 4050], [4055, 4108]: -0.21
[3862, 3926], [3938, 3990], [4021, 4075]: 0.23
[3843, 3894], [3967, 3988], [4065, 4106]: 0.24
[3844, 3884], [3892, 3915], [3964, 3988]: -0.16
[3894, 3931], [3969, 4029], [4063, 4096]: -0.08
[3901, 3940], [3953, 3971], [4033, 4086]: 0.31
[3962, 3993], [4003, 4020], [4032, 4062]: -0.23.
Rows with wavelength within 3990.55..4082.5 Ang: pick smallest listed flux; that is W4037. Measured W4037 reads 18.2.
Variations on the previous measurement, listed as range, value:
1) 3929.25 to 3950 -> 5.89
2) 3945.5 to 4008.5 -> 4.63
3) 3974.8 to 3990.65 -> 20.5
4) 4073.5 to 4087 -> 24.8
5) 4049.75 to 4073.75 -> 19.9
